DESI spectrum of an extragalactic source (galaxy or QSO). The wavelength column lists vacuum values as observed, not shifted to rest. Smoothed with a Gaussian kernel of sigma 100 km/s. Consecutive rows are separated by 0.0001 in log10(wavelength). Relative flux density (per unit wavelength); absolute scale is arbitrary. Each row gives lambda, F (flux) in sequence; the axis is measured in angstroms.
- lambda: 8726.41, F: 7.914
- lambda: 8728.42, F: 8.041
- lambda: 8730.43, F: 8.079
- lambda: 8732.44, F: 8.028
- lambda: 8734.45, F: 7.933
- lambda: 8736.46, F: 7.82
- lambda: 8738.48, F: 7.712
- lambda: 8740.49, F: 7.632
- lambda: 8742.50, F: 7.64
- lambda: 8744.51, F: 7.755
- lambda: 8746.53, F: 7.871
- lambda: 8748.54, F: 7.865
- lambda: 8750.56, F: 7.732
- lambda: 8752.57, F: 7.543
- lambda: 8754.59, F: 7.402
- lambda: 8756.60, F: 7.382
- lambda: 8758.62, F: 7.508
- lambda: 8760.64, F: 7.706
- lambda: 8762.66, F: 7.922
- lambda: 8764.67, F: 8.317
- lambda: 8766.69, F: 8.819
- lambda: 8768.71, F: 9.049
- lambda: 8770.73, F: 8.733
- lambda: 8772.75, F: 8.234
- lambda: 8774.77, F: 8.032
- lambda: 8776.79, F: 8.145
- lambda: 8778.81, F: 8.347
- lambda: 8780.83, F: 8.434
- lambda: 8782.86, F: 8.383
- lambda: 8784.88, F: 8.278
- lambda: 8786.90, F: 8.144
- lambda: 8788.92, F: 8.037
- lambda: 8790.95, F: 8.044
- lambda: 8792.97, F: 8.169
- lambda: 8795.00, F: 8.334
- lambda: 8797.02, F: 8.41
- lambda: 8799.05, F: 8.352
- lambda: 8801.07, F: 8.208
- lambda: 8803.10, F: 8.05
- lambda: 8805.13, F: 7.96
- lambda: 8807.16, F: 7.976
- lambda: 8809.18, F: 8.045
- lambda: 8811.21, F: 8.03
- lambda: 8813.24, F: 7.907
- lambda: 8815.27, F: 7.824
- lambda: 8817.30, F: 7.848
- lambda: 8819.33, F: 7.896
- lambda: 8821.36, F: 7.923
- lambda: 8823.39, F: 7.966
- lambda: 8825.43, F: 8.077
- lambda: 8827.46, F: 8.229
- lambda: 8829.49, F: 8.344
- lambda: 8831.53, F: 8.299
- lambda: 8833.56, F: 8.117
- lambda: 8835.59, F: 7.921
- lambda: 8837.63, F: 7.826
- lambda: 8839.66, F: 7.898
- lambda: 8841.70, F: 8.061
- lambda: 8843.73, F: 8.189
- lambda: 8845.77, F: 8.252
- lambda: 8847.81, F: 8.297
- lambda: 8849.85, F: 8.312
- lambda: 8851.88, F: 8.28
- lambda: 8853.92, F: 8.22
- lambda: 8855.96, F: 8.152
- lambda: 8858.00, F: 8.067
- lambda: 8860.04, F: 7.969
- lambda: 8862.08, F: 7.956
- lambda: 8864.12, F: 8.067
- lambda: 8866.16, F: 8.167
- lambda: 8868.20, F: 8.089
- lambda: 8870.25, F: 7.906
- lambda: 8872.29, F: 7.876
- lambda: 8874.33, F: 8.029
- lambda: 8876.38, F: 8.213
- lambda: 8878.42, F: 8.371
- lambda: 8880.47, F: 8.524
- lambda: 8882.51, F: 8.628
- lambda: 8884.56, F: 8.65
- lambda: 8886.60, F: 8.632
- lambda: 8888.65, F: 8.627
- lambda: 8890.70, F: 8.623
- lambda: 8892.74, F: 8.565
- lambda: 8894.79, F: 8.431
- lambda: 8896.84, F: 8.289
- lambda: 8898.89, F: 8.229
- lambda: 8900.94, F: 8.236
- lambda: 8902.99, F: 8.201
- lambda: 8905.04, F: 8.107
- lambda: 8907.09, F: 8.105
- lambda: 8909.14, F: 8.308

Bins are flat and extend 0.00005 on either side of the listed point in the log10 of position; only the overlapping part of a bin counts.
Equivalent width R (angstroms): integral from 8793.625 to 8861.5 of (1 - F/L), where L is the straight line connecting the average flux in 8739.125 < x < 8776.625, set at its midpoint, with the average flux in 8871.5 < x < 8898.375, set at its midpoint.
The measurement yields 0.93 angstroms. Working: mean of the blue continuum 7.96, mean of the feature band 8.1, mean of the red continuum 8.42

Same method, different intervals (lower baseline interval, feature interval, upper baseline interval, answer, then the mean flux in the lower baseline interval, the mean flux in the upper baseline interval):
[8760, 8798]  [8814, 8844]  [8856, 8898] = 1.0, 8.3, 8.28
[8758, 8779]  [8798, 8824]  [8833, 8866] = 0.6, 8.27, 8.1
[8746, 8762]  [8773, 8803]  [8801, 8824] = -1.6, 7.62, 7.96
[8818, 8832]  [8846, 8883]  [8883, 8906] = 0.5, 8.09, 8.42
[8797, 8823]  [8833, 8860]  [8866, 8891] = 0.2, 8.02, 8.33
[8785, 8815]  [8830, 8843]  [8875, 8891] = 0.4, 8.12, 8.51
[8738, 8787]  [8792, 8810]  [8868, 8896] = -0.1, 8.03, 8.37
